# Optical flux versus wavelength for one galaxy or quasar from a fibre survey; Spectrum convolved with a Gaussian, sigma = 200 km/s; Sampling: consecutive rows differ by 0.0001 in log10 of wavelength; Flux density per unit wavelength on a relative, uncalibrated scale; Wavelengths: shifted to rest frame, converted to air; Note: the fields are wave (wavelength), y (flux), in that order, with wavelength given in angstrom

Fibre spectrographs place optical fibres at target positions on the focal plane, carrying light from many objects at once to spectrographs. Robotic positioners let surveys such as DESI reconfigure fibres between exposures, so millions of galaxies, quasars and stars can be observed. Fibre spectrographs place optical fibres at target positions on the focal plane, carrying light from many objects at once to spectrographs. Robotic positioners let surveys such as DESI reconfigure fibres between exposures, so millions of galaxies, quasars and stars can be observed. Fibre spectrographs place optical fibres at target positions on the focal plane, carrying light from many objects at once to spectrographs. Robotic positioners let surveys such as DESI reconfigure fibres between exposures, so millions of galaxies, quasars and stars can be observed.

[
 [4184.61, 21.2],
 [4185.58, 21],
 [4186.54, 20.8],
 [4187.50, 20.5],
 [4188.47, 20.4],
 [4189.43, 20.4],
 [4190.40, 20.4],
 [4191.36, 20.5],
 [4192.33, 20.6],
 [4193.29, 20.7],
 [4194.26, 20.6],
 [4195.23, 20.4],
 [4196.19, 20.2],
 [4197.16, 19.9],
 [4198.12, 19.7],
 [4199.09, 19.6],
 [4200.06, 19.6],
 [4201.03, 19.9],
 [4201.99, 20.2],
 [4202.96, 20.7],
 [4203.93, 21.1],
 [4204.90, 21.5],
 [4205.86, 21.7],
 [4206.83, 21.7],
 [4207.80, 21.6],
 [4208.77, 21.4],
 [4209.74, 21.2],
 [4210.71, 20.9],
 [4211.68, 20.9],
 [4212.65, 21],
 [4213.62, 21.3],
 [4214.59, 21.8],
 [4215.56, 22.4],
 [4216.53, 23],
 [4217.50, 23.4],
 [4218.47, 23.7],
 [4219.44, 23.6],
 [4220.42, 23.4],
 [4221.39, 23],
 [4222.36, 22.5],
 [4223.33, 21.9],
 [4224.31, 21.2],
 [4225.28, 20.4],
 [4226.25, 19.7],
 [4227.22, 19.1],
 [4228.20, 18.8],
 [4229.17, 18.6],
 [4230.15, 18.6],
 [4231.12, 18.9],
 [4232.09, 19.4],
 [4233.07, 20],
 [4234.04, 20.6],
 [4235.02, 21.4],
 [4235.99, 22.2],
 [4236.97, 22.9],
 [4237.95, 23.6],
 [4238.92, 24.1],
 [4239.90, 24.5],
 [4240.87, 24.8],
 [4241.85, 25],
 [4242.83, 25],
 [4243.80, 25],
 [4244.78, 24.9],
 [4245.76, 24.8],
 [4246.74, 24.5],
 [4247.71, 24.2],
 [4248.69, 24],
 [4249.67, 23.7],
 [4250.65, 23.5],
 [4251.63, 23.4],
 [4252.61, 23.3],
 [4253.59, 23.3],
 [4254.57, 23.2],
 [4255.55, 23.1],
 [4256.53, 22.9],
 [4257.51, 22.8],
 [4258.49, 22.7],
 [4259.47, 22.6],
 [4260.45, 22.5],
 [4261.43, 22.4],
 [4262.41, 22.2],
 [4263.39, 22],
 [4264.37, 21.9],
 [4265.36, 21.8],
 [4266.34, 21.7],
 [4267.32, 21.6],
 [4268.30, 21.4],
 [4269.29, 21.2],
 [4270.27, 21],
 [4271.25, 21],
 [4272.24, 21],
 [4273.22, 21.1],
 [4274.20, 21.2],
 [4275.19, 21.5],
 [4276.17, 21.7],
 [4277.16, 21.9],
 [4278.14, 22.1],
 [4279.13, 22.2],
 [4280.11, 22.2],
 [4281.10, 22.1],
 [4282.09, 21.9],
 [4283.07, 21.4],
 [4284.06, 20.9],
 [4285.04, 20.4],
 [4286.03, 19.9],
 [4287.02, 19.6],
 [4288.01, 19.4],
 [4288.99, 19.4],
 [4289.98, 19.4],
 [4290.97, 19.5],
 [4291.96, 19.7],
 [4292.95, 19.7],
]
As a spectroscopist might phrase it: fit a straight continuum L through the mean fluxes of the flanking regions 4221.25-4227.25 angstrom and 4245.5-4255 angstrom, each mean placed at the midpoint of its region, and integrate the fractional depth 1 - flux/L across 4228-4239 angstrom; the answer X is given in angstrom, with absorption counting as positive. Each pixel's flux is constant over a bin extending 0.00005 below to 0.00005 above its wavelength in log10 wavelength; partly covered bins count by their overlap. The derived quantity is 0.71 angstrom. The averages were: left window 21.2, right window 23.8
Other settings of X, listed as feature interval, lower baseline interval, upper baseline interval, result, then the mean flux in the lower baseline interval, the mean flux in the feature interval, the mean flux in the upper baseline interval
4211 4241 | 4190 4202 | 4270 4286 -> -1.38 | 20.2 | 21.6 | 21.4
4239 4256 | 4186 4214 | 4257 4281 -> -2.11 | 20.7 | 24.1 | 21.8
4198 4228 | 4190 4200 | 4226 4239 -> -1.53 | 20.2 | 21.4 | 20.5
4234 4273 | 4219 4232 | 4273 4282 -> -3.08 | 20.7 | 23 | 21.8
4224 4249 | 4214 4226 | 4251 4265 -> 0.47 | 22.5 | 22.2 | 22.7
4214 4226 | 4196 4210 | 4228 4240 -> -0.93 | 20.7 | 22.5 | 21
